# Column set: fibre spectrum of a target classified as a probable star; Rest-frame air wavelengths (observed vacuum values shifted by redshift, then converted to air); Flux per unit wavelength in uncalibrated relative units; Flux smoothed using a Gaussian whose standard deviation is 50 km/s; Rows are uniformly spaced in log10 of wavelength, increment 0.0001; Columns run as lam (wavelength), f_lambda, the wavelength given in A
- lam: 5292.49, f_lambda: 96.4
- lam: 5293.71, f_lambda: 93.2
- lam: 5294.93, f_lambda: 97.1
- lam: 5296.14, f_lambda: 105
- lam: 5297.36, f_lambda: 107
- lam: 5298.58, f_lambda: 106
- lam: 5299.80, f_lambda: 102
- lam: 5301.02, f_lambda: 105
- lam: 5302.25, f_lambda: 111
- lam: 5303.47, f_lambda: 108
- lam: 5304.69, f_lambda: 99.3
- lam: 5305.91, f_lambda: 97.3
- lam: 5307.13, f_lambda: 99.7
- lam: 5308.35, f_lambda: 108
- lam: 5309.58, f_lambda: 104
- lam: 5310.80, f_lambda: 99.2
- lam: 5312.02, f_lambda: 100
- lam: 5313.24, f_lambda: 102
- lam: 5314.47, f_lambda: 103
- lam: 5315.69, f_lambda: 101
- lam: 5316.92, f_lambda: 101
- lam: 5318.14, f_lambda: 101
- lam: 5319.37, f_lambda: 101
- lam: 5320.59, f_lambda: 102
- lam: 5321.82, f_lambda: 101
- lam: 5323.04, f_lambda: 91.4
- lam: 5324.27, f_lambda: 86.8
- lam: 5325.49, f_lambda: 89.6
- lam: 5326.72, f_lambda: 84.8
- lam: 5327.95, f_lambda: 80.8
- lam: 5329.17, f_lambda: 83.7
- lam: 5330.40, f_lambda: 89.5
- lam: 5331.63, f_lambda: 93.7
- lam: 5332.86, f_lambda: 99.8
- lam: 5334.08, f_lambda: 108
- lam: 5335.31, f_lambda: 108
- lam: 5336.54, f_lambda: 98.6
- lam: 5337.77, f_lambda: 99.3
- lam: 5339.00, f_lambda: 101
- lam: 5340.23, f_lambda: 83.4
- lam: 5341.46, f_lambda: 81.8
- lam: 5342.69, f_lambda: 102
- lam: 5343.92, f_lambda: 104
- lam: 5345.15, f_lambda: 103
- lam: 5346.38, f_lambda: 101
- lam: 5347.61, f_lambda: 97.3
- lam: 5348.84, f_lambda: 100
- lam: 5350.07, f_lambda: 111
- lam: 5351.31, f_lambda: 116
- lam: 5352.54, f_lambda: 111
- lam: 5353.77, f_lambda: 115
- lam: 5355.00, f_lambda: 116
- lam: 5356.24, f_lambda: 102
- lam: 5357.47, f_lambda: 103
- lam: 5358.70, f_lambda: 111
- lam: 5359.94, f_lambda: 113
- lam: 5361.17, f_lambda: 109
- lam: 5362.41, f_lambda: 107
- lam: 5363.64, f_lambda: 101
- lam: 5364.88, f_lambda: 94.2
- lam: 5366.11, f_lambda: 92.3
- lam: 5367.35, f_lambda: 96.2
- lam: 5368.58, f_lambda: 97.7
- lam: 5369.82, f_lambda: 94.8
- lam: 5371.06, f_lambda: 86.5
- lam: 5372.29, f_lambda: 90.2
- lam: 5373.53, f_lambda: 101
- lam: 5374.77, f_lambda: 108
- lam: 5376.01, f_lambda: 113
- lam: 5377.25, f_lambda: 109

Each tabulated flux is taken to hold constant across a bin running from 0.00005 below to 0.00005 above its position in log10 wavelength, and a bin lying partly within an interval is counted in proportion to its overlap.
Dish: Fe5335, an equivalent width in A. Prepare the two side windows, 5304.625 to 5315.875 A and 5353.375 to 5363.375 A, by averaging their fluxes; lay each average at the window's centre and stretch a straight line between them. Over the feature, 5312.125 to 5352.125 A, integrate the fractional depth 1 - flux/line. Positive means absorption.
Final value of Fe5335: 2.7 A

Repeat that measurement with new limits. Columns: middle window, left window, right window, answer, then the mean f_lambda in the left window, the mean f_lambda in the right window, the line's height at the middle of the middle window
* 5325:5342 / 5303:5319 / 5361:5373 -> 1.1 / 102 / 96.5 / 99.6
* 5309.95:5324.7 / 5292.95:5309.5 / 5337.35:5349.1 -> 0.2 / 103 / 97.2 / 101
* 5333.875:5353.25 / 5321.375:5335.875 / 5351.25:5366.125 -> -0.3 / 93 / 107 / 100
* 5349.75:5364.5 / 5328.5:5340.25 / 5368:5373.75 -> -2.2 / 97.1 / 93.5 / 94.8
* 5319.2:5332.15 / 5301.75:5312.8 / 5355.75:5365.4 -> 1.6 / 103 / 105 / 104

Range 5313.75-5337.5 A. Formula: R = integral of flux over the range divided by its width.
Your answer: 96.1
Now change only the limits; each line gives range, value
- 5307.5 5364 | 101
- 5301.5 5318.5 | 102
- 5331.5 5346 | 98.8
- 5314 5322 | 101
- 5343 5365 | 107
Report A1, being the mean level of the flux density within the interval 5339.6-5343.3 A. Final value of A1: 89.1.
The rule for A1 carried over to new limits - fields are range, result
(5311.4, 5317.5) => 101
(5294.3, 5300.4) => 104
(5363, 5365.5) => 97.9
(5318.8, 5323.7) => 98.8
